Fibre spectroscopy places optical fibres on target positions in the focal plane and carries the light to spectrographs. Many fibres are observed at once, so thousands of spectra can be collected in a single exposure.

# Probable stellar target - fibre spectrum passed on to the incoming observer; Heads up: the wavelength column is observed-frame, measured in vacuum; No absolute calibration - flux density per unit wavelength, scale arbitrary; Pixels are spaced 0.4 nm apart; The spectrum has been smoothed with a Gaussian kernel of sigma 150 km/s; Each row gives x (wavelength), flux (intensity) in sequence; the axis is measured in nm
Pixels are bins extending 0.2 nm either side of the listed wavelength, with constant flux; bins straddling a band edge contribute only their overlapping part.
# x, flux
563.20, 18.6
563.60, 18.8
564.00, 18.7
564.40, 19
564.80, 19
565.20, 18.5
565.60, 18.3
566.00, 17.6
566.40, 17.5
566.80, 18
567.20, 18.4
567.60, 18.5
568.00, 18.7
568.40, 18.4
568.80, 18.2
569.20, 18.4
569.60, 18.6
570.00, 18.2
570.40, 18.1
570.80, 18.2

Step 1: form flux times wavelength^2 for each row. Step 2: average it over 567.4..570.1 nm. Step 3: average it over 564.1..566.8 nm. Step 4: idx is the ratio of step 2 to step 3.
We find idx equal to 1.02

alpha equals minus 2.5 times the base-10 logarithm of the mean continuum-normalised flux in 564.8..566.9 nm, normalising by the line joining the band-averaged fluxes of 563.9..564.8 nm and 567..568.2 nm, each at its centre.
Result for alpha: 0.04 mag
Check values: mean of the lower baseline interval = 18.9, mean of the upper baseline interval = 18.5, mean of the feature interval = 18.1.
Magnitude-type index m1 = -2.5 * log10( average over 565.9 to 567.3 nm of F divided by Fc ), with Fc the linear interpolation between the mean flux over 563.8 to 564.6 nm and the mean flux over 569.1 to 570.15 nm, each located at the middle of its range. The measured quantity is 0.05 mag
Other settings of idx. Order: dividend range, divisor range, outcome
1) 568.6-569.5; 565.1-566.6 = 1.03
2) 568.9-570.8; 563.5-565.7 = 1.00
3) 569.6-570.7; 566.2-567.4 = 1.03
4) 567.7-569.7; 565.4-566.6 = 1.05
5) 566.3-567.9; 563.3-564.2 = 0.98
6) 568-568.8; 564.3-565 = 0.98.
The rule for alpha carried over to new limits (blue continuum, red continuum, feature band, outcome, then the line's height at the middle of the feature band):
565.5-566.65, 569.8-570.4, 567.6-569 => -0.027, 18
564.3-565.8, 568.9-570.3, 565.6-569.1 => 0.020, 18.5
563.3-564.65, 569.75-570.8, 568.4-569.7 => -0.005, 18.3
